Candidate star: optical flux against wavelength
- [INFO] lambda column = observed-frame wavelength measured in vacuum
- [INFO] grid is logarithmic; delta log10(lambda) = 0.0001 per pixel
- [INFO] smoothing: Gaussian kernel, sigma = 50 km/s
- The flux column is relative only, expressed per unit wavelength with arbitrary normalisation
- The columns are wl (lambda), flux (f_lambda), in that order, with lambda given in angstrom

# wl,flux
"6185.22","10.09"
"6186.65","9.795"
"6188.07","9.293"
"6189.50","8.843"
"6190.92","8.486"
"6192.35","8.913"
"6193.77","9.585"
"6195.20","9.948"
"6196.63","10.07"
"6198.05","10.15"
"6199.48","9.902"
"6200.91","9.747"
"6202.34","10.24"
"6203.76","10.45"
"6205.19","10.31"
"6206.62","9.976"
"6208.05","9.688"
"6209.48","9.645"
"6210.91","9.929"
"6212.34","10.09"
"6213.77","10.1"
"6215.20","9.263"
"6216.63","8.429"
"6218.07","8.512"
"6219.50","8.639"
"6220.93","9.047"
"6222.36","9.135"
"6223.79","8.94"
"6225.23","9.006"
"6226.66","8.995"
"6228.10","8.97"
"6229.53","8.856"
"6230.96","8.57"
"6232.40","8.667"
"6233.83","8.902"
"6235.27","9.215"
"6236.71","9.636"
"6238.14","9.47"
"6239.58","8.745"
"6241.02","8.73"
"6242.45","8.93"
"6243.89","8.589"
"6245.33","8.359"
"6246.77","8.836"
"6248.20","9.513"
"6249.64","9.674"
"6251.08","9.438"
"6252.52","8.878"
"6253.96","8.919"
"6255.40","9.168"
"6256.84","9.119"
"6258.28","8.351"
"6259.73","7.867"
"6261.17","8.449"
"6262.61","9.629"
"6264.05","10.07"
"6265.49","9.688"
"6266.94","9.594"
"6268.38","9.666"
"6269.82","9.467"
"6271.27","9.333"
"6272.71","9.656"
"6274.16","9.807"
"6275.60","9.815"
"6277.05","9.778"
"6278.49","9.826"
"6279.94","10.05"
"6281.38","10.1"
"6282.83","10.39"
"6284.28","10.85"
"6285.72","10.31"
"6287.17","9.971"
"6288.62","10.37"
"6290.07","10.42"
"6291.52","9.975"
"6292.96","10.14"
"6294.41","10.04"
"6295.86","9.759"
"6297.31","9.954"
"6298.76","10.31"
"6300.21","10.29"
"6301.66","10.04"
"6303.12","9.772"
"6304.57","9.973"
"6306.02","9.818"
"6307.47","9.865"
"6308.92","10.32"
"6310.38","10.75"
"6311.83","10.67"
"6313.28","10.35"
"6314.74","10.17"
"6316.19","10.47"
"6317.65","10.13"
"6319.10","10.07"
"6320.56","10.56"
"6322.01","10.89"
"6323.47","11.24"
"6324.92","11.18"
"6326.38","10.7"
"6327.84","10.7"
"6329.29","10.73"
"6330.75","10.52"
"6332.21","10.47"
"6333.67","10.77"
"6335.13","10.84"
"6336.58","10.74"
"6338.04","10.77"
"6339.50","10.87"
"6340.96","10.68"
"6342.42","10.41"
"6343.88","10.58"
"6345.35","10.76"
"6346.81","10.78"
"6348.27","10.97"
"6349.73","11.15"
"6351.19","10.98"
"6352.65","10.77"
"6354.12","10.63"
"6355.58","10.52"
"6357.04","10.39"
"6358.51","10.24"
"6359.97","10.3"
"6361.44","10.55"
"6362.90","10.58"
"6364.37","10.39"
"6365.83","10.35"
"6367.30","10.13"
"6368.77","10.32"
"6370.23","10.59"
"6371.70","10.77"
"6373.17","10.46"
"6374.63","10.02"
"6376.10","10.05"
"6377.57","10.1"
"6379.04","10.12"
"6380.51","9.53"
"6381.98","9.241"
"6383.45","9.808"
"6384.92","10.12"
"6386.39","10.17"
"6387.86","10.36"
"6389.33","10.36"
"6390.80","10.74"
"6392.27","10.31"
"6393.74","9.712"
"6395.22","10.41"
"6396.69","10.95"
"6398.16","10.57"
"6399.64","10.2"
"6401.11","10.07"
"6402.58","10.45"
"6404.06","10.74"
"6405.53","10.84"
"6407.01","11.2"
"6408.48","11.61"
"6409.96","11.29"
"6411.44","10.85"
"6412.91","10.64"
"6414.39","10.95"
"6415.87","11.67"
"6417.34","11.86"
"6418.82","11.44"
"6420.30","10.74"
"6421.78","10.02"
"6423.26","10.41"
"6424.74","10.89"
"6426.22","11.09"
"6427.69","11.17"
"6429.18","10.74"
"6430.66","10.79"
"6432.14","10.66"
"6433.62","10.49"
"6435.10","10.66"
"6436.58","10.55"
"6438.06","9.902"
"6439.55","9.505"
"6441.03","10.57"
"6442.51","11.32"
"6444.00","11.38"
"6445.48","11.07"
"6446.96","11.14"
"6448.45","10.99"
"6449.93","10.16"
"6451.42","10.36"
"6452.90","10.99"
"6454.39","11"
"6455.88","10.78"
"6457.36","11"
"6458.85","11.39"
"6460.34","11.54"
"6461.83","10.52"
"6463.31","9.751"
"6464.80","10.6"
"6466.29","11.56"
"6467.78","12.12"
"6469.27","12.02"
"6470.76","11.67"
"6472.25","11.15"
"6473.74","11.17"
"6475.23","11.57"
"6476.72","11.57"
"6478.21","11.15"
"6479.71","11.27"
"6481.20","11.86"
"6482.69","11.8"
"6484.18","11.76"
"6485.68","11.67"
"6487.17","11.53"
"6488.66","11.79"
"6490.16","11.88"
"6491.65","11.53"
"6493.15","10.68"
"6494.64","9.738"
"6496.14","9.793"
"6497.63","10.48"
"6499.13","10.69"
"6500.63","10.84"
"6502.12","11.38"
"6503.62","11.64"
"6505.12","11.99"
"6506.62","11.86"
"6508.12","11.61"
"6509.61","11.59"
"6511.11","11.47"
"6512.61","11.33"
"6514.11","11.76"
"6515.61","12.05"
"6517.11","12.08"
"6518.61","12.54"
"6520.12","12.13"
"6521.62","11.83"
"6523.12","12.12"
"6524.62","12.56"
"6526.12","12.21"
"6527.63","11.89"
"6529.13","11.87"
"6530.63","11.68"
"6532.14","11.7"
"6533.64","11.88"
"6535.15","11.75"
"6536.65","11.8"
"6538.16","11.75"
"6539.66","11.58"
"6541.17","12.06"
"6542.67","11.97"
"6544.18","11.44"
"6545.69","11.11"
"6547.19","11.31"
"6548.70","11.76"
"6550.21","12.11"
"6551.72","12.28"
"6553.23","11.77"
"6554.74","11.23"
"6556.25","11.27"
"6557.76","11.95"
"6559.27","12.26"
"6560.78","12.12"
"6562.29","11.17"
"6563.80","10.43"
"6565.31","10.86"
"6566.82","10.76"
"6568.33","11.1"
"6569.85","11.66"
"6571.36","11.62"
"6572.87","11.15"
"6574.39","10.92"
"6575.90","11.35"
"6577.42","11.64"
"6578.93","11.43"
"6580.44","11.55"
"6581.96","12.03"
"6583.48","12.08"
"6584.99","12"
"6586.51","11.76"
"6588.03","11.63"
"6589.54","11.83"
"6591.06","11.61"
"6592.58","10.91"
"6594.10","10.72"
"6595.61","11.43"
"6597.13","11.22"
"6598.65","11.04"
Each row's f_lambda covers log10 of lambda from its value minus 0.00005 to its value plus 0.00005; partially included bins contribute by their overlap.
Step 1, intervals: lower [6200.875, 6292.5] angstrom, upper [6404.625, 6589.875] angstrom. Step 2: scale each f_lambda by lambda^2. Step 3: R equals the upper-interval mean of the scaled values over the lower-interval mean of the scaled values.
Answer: 1.3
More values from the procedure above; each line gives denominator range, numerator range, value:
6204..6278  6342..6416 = 1.19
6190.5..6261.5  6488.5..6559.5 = 1.38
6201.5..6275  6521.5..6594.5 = 1.39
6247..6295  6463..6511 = 1.26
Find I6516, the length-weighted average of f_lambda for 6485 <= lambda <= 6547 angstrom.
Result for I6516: 11.6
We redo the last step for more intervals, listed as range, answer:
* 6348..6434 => 10.6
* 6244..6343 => 10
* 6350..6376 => 10.5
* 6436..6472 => 10.9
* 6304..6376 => 10.5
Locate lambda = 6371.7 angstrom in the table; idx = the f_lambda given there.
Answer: 10.77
